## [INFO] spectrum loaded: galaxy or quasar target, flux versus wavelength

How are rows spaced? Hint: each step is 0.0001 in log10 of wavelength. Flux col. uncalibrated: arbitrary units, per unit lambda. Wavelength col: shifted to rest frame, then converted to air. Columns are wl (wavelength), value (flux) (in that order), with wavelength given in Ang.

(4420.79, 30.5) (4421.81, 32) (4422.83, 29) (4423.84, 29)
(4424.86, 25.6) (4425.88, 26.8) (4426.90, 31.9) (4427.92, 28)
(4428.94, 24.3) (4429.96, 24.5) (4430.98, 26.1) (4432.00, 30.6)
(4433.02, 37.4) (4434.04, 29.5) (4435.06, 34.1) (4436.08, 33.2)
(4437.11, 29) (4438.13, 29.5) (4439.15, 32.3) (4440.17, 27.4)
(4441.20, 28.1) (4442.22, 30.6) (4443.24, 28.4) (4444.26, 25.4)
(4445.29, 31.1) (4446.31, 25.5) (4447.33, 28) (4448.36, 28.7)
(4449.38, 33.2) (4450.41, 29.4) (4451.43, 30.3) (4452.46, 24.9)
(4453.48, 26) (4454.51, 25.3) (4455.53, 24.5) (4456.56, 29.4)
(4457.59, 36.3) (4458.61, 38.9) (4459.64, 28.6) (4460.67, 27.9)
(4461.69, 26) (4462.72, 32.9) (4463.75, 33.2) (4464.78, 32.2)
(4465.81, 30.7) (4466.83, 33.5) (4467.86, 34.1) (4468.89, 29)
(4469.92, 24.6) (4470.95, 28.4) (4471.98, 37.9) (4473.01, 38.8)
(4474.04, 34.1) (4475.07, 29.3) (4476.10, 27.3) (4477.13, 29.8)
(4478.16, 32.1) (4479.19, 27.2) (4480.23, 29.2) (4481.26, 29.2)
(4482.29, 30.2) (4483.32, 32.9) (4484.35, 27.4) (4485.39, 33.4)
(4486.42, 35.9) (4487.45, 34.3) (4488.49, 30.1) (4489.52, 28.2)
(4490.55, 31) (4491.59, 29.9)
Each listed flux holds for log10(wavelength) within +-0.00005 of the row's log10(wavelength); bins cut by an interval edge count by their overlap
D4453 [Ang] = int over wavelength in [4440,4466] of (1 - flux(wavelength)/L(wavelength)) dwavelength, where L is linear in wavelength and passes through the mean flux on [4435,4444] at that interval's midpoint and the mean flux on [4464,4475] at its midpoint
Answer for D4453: 1.4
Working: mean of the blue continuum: 30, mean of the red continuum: 32.2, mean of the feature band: 29.3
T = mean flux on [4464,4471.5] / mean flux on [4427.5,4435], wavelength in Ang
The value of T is 1.1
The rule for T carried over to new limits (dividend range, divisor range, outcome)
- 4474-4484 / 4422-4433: 1.06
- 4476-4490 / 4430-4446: 1.02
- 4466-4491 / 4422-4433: 1.11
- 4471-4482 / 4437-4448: 1.09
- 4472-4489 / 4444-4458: 1.11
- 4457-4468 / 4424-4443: 1.09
